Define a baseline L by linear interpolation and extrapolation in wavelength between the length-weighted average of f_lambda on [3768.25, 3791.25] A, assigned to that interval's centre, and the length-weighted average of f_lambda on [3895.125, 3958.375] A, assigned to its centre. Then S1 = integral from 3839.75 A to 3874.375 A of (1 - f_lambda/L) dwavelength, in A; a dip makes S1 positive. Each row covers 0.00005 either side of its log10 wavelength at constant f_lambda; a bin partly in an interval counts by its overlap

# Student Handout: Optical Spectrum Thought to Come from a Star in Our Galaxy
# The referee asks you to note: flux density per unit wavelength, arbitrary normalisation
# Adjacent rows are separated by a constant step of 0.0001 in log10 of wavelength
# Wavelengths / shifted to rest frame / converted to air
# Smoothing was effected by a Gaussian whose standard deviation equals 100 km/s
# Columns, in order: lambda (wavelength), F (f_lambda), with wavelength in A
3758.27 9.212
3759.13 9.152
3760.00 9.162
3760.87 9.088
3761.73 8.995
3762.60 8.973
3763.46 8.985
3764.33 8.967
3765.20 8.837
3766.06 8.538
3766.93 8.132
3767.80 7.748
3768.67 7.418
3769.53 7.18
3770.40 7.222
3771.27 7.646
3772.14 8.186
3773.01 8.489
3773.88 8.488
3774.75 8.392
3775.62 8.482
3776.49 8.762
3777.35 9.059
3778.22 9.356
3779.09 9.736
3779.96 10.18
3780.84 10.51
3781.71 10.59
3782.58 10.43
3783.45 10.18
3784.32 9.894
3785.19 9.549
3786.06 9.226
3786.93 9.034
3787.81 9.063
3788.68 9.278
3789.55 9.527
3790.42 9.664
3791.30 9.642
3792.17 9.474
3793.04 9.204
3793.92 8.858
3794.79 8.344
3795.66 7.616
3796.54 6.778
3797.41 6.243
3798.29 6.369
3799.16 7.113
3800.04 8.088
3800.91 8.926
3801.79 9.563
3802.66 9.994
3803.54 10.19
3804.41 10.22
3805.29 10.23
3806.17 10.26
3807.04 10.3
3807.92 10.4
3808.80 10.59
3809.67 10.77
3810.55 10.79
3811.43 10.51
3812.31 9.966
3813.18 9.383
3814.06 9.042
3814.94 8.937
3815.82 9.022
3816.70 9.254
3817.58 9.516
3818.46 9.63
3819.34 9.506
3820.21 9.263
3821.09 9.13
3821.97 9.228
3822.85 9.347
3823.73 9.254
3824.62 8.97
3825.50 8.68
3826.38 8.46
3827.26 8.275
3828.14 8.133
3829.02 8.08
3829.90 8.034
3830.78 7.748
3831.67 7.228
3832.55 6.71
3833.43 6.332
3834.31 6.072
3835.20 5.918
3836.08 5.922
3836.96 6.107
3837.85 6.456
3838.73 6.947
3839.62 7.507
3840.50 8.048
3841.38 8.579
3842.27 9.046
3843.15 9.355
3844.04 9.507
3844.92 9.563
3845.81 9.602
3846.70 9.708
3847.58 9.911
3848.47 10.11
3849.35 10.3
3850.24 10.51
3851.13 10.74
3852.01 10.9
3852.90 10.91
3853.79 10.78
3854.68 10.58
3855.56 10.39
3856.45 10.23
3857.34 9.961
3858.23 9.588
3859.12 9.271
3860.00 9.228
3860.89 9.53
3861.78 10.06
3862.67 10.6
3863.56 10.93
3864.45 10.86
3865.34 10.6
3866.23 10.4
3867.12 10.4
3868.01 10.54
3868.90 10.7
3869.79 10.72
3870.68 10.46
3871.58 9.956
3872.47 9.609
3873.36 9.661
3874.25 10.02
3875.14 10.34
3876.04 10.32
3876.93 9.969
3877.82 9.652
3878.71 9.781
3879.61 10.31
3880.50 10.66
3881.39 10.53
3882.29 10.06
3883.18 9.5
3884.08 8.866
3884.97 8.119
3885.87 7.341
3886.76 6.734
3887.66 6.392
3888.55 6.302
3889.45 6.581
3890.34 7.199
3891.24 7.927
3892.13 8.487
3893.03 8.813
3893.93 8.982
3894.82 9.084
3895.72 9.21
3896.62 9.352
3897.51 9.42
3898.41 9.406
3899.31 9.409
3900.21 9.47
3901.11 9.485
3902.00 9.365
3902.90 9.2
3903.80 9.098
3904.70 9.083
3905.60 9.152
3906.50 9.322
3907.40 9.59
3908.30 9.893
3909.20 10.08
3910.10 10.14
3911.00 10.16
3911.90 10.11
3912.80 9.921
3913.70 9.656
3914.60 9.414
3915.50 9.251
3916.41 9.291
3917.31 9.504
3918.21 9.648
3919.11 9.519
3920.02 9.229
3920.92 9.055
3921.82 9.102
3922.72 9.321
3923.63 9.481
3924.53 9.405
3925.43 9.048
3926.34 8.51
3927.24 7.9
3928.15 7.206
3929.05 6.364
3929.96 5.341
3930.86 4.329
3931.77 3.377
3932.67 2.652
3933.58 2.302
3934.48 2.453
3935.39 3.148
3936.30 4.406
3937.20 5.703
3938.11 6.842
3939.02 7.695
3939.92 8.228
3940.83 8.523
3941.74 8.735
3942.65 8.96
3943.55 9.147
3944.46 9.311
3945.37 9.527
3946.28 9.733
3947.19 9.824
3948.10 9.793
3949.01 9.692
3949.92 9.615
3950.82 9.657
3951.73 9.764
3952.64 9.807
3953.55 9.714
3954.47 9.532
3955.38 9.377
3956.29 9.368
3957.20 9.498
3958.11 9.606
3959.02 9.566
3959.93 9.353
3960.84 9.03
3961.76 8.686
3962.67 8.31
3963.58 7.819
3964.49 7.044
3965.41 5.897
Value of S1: -4.9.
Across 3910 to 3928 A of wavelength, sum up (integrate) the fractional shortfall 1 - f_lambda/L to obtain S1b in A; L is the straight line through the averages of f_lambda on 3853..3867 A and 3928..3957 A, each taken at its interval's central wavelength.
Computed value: -2.2 A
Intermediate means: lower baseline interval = 10.2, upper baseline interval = 7.53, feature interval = 9.33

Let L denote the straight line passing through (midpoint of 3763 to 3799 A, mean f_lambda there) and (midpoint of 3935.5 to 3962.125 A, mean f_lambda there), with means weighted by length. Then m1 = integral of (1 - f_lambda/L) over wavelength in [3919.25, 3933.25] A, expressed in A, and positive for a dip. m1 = 2.3 A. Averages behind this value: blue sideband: 8.75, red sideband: 8.85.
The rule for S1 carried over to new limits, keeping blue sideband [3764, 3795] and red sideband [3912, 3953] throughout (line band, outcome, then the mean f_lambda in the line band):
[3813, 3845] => 1.6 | 8.25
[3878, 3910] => -2.7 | 8.94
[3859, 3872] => -2.9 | 10.3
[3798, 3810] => -1.0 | 9.53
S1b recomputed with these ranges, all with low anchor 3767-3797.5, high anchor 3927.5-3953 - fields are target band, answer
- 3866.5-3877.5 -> -3.18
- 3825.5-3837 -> 1.53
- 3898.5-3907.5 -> -2.02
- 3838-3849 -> -0.95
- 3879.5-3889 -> -0.91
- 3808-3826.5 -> -2.22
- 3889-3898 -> -0.94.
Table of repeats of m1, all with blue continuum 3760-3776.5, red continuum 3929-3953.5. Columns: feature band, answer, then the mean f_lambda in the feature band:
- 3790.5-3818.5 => -3.80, 9.22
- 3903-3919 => -4.56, 9.6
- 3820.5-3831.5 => -0.81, 8.58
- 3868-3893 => -4.81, 9.14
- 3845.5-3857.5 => -3.85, 10.3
